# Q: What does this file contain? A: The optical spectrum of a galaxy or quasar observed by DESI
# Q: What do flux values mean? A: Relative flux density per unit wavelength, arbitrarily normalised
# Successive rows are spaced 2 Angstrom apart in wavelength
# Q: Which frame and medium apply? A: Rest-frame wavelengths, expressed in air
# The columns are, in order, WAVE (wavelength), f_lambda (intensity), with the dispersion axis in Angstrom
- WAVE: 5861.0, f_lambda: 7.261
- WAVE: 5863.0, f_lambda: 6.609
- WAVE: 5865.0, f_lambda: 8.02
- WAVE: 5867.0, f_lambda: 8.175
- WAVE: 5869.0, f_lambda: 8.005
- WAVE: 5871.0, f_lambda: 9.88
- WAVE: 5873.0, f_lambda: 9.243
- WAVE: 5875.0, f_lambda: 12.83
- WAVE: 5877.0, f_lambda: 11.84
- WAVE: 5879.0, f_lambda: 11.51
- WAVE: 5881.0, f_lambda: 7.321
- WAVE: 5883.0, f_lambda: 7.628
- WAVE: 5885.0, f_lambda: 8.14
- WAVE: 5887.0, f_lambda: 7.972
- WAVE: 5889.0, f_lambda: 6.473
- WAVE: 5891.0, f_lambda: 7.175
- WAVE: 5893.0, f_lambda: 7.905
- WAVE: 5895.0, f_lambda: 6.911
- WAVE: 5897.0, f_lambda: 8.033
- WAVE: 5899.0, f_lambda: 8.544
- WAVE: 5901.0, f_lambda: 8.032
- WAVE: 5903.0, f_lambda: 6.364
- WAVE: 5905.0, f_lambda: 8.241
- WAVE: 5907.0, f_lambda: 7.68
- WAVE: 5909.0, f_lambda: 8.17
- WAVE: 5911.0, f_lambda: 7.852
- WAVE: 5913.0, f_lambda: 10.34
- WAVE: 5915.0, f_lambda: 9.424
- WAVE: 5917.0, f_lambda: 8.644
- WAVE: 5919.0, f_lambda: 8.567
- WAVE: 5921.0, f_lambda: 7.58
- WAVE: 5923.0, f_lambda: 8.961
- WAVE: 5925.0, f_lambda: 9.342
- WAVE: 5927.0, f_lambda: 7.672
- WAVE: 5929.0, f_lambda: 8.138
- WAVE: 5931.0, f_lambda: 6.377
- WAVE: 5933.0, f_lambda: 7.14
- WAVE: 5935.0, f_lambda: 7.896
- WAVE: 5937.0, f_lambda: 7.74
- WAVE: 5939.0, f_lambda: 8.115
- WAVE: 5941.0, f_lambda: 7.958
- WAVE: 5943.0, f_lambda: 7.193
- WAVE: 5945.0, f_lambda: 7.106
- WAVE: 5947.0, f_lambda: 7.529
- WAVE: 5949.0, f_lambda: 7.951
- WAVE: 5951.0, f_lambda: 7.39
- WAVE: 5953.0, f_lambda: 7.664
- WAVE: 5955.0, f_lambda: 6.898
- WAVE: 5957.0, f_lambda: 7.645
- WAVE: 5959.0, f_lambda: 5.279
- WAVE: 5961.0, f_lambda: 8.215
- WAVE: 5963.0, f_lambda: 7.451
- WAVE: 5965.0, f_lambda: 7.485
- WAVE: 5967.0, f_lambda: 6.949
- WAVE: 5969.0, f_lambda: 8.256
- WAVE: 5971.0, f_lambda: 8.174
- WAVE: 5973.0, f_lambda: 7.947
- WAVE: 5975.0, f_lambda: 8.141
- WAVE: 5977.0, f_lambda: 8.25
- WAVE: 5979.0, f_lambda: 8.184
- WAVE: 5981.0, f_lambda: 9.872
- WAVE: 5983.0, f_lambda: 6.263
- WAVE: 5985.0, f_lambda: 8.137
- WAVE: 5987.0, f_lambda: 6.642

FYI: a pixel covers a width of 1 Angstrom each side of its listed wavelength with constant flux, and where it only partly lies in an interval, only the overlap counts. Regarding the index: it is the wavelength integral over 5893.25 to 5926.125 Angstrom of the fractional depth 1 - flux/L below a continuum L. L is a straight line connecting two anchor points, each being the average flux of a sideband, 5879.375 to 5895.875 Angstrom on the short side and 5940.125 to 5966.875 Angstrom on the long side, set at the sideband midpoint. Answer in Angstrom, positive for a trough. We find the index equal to -3.4 Angstrom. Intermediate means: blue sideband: 7.6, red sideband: 7.35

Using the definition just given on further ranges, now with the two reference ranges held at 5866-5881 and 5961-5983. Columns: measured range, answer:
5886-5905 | 4.0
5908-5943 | 3.0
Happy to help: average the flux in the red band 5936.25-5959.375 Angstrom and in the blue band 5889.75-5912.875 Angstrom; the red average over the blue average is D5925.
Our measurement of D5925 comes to 0.95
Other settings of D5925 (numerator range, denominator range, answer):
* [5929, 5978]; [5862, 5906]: 0.90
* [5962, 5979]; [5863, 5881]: 0.82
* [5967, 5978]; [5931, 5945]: 1.07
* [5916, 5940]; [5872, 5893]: 0.89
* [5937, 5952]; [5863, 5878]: 0.80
